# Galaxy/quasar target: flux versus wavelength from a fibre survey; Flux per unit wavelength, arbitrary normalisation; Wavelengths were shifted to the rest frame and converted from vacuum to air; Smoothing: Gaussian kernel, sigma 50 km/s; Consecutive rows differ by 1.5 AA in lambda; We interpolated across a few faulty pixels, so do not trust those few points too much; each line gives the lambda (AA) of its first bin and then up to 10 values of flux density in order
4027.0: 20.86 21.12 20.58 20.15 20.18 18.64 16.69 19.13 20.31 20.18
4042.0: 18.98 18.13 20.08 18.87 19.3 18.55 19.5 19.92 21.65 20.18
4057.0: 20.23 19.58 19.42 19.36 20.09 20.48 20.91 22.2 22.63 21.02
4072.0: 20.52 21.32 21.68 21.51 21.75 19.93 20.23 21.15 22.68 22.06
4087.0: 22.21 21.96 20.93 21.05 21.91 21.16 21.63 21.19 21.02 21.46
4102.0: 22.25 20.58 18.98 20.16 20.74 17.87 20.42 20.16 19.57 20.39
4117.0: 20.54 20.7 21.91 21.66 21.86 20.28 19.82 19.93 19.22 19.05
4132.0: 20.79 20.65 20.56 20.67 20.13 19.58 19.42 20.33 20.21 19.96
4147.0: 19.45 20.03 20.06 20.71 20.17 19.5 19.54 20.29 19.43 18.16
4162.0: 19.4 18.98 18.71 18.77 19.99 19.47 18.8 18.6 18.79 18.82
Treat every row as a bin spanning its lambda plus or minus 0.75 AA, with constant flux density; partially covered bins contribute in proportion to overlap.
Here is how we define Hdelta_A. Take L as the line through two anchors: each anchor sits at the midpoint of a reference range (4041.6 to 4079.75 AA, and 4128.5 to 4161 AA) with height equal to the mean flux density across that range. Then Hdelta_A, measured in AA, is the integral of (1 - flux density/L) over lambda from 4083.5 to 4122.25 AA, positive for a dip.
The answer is -1.6 AA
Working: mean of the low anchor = 20.3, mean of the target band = 21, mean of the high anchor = 19.9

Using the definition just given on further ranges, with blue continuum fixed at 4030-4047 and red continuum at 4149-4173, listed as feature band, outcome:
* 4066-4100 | -3.7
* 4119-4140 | -1.2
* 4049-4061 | -0.4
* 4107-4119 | -0.4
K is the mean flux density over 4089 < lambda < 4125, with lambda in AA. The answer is 20.8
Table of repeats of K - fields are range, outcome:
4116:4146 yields 20.4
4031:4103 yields 20.5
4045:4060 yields 19.8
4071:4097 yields 21.4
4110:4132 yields 20.4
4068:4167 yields 20.5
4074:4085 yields 21.3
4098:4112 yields 20.4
